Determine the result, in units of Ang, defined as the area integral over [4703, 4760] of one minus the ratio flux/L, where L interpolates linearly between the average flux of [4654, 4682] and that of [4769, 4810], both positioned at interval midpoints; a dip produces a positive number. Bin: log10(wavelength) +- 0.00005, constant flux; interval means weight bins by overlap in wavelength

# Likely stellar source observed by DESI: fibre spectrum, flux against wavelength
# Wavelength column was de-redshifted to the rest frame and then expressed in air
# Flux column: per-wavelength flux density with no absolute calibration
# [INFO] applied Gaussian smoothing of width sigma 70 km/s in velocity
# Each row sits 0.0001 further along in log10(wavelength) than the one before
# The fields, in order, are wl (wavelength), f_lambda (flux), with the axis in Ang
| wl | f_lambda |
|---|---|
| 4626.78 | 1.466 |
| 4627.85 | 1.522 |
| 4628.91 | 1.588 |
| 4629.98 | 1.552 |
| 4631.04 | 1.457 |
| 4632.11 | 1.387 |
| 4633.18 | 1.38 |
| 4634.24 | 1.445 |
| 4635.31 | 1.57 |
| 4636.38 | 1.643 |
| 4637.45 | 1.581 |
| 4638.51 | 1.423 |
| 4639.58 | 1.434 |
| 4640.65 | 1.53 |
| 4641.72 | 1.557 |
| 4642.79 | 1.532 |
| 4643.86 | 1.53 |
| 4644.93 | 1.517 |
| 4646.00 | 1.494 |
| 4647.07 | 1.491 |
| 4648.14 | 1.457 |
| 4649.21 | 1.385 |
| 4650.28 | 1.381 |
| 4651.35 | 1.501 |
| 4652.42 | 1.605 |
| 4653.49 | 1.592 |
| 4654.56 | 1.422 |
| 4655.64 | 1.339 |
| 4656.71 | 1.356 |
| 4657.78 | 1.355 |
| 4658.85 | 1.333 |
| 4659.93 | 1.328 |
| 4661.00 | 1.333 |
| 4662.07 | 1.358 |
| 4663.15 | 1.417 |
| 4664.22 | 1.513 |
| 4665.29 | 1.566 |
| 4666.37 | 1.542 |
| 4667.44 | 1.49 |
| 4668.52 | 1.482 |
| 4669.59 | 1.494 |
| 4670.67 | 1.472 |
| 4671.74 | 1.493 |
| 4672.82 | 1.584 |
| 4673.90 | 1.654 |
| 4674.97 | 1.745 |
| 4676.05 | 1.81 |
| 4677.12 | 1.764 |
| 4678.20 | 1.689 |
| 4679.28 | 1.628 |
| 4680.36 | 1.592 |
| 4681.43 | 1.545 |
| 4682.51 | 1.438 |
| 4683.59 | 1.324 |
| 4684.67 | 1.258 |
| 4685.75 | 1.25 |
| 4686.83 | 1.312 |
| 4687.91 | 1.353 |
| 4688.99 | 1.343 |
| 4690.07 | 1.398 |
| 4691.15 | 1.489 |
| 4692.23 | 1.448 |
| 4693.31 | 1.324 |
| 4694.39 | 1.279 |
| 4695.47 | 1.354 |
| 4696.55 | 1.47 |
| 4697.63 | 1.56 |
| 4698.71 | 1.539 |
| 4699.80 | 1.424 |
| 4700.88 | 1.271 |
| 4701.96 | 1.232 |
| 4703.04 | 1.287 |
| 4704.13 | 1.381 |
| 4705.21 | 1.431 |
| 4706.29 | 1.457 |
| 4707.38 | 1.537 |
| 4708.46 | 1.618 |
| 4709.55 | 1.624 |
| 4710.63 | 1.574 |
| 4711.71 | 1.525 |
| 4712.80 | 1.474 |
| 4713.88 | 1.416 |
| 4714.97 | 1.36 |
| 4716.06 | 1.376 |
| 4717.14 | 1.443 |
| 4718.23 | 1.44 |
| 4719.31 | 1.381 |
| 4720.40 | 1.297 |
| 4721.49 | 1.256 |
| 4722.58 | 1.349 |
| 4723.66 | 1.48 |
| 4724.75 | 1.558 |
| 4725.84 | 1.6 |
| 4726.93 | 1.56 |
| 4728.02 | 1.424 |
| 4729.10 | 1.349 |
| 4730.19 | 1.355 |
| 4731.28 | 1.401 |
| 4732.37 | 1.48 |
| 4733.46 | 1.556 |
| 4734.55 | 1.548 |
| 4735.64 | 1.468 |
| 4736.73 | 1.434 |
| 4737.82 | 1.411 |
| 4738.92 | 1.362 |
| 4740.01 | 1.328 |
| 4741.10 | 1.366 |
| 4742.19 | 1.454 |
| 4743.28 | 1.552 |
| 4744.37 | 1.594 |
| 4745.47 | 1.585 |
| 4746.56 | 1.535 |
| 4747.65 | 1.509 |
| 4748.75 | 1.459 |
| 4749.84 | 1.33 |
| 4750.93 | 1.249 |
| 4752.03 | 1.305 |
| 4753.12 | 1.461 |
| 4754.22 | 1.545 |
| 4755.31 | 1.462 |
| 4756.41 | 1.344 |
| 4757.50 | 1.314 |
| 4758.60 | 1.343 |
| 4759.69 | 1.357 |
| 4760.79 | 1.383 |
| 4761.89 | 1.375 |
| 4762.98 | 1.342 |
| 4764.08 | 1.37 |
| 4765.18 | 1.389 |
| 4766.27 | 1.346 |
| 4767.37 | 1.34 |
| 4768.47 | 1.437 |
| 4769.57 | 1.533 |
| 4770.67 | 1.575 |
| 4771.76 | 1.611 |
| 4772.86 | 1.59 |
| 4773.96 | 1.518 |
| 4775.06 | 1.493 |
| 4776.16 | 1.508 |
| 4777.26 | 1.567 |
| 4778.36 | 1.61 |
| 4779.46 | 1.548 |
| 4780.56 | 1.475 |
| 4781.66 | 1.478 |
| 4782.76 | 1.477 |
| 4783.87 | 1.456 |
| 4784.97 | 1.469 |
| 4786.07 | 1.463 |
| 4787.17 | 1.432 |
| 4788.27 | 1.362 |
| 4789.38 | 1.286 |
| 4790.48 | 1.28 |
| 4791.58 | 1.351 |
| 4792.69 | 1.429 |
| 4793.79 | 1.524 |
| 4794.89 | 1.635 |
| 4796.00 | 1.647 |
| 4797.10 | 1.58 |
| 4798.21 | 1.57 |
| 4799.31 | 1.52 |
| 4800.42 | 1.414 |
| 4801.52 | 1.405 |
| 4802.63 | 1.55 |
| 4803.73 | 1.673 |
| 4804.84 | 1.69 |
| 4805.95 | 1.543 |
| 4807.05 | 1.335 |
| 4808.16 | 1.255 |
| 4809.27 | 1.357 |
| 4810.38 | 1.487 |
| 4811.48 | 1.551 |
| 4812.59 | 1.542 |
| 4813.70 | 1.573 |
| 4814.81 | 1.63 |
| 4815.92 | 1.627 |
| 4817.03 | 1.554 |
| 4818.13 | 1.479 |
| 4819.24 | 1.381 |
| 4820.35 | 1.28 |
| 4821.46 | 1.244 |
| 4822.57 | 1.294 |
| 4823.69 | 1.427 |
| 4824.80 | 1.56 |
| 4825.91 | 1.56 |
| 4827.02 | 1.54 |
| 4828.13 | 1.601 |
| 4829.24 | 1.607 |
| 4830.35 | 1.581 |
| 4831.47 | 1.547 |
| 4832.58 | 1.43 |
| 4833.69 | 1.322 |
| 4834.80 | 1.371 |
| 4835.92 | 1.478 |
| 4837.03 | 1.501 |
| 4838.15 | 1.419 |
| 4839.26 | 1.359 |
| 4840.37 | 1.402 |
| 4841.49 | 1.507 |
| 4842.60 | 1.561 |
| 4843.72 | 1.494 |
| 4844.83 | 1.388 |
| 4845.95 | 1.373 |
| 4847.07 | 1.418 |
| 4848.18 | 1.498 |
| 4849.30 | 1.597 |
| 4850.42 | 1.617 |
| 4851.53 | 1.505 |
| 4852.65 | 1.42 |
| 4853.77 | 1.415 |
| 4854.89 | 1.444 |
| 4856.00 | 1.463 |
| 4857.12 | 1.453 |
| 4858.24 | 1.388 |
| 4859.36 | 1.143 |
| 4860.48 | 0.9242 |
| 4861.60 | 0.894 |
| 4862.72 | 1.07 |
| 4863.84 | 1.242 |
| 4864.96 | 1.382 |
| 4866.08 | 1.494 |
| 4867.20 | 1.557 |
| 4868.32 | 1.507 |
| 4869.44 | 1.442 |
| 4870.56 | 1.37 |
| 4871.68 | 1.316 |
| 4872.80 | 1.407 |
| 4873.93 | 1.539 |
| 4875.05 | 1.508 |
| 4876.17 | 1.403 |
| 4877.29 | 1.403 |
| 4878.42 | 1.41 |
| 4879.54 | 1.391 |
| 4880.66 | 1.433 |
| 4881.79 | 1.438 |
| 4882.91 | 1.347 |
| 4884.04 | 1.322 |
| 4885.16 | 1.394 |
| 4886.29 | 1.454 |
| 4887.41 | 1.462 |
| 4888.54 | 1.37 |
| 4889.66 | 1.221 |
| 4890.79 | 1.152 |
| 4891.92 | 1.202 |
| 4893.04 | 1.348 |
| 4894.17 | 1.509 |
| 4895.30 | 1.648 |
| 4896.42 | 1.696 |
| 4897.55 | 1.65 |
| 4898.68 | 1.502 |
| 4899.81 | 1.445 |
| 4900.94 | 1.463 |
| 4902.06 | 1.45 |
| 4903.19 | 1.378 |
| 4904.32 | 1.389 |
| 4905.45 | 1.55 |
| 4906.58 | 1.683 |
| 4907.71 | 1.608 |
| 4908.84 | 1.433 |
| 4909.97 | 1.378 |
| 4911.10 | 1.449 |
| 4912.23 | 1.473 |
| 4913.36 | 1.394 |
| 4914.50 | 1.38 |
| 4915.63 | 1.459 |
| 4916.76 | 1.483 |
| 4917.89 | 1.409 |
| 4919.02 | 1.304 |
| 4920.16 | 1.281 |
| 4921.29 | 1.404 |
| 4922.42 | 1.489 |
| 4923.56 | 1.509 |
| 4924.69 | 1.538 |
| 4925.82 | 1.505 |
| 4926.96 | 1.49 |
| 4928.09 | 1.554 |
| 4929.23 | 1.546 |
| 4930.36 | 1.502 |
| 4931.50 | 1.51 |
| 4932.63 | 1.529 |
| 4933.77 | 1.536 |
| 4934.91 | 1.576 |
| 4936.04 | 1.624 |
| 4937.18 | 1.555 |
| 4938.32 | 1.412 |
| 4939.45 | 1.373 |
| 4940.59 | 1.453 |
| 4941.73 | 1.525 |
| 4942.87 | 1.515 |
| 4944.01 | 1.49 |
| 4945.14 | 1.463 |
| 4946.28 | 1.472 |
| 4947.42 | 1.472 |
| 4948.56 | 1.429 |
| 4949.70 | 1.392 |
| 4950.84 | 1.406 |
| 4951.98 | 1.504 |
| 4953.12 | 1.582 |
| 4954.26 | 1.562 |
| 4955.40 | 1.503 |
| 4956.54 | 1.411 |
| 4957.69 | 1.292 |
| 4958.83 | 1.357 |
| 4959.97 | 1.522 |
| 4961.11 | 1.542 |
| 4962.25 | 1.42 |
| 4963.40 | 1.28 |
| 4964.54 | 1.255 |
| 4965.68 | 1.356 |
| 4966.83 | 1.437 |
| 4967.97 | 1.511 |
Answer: 2.3 Ang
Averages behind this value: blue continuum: 1.51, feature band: 1.44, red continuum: 1.49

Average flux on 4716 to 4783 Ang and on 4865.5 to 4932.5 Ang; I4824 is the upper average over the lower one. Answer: 1.0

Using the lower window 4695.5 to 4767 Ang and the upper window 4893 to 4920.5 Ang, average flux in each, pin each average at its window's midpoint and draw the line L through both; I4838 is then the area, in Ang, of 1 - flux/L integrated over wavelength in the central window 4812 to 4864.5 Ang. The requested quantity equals 1.0 Ang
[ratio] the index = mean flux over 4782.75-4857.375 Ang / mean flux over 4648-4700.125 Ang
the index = 1.01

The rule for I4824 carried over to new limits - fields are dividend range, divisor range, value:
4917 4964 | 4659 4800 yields 1.01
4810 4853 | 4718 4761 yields 1.04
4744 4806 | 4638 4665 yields 1.01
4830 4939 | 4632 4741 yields 0.98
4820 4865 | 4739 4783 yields 0.97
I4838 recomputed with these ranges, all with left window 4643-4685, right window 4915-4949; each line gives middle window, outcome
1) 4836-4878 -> 2.4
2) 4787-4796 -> 0.4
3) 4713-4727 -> 0.7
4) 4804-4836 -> 0.2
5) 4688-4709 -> 1.2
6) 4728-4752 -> 0.8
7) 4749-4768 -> 1.5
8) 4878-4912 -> 1.0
